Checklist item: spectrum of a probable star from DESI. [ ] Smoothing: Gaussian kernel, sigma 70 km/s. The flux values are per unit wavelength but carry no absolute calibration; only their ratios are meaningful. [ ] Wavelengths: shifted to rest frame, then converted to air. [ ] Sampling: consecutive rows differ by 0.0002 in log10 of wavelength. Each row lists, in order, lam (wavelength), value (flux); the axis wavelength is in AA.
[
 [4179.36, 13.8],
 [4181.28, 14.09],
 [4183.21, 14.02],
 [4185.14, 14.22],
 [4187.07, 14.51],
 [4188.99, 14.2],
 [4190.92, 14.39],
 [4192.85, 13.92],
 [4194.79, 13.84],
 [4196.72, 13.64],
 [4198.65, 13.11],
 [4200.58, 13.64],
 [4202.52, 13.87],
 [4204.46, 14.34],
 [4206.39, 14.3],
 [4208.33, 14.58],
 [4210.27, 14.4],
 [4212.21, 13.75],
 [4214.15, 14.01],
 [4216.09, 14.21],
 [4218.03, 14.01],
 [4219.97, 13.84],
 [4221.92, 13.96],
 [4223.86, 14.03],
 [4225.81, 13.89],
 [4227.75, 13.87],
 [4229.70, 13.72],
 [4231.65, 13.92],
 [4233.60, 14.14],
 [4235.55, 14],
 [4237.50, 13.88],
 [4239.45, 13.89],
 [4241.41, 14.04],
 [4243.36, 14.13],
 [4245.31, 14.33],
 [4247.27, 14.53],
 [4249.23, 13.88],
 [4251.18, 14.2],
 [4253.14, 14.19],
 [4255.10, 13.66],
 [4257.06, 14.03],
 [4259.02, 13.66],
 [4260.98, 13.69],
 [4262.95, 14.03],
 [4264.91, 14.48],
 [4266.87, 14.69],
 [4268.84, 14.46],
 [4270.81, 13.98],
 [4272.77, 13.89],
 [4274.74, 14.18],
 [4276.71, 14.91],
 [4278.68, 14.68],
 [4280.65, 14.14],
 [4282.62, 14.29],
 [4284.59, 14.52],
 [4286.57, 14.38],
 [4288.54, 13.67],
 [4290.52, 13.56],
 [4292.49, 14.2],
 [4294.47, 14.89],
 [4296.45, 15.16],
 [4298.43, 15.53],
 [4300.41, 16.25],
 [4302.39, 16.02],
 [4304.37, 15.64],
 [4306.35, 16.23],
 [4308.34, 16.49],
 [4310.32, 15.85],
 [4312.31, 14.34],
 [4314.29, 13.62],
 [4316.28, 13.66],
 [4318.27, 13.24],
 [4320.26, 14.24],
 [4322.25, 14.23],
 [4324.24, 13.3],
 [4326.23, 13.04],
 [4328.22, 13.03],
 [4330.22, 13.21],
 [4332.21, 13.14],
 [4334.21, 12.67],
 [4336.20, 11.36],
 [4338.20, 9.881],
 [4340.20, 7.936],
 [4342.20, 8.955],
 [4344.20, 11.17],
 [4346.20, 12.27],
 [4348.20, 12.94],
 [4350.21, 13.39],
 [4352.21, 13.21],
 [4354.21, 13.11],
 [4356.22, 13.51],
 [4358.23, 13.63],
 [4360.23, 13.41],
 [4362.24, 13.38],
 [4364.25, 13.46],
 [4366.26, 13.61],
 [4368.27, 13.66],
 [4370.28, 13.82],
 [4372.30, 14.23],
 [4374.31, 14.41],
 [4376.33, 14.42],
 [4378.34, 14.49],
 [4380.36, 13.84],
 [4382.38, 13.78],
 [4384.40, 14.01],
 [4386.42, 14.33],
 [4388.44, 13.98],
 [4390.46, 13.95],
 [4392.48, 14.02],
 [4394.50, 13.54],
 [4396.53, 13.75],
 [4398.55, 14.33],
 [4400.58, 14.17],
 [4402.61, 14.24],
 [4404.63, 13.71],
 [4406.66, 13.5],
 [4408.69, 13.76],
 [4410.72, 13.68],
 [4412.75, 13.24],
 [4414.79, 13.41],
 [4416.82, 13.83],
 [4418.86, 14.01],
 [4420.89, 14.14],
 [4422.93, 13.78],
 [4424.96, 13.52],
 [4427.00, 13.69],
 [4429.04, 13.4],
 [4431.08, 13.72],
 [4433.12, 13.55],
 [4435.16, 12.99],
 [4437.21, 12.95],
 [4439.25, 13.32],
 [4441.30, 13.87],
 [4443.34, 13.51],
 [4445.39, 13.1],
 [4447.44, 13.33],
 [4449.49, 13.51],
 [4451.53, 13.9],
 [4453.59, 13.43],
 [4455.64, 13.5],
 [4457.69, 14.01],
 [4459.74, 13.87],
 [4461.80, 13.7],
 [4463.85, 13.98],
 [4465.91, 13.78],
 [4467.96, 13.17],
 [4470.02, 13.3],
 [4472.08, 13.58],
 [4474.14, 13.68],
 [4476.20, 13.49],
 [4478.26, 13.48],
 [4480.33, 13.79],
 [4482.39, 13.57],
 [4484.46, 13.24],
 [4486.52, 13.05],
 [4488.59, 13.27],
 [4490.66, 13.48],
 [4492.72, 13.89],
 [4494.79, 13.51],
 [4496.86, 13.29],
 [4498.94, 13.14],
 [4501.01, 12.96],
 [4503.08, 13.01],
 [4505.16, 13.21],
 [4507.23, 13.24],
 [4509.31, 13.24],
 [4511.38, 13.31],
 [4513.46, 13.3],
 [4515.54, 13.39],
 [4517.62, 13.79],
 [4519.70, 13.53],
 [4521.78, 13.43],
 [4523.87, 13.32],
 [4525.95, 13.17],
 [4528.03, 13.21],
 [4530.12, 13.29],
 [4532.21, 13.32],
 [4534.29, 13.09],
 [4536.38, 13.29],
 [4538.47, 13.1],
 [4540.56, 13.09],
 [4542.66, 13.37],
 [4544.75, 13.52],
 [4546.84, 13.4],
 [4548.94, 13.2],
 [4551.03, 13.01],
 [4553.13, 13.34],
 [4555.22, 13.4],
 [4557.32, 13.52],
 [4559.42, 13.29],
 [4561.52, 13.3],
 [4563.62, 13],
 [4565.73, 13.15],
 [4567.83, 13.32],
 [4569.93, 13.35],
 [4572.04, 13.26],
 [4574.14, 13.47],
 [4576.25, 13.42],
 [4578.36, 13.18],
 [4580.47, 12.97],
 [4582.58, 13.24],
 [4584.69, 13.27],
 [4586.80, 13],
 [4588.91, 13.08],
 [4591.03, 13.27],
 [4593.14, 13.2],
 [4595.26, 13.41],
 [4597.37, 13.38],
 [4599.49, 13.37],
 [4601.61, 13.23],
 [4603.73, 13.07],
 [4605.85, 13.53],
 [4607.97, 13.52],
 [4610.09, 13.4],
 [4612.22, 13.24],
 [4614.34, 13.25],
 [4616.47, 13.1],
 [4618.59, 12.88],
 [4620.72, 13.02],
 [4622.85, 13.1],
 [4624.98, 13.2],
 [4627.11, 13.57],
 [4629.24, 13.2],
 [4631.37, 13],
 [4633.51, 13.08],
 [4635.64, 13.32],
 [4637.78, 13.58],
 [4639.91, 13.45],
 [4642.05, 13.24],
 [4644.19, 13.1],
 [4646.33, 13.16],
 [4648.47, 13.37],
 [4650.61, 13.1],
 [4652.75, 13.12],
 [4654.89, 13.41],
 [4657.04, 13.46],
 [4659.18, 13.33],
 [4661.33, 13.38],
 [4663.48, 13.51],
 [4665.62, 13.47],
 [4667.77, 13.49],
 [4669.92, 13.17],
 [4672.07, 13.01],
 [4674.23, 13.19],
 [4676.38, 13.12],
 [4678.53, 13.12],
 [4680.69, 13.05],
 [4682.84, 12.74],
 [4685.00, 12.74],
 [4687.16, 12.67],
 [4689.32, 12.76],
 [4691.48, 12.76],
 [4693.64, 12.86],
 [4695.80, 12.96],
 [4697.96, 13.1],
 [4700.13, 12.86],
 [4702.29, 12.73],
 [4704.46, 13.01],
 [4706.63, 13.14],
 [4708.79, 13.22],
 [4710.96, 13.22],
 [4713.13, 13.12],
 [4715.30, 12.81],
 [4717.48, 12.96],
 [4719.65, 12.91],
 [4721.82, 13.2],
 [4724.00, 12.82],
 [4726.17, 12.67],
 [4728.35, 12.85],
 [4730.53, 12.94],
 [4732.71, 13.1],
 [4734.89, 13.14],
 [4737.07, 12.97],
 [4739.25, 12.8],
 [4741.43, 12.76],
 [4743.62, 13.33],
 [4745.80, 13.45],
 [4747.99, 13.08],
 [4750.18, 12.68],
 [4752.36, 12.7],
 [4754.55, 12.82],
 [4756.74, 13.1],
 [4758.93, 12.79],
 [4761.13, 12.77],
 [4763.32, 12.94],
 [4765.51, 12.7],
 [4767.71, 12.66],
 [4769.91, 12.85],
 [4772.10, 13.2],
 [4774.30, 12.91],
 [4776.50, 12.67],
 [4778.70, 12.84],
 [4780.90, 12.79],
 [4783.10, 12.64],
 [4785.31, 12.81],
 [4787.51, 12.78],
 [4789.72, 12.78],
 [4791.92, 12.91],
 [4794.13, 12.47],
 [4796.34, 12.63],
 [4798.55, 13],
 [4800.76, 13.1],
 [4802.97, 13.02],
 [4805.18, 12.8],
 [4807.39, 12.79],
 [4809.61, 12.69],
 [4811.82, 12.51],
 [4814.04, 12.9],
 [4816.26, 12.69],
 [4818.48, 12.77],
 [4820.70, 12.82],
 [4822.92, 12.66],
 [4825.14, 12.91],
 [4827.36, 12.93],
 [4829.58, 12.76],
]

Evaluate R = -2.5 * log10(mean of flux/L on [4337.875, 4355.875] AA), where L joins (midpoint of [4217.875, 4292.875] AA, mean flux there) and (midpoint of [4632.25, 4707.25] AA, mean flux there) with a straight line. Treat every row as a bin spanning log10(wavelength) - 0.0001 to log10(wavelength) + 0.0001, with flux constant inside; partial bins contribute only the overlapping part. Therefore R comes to 0.20 mag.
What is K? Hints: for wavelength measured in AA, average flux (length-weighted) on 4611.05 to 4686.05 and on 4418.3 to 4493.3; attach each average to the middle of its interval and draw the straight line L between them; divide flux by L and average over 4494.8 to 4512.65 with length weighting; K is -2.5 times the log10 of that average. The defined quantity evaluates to 0.02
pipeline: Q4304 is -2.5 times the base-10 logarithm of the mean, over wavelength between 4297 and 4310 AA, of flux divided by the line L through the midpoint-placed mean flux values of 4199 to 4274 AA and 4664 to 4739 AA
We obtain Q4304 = -0.15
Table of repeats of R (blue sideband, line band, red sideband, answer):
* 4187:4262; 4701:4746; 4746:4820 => -0.005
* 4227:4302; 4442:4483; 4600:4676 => 0.012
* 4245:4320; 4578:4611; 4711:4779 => 0.014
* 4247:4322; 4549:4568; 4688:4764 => 0.023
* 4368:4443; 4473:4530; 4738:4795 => 0.015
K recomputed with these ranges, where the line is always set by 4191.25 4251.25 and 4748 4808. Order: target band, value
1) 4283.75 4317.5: -0.08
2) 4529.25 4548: 0.00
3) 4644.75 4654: -0.01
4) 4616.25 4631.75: 0.00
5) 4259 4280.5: -0.03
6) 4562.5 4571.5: 0.01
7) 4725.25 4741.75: 0.00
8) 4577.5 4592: 0.01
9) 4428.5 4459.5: 0.00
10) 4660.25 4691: 0.00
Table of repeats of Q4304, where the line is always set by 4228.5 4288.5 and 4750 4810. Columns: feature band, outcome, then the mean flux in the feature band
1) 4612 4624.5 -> 0.01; 13.1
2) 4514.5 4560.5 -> 0.01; 13.3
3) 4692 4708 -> 0.01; 13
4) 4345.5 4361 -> 0.06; 13.2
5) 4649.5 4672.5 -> -0.02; 13.3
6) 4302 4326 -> -0.05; 14.7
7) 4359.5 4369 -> 0.03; 13.5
